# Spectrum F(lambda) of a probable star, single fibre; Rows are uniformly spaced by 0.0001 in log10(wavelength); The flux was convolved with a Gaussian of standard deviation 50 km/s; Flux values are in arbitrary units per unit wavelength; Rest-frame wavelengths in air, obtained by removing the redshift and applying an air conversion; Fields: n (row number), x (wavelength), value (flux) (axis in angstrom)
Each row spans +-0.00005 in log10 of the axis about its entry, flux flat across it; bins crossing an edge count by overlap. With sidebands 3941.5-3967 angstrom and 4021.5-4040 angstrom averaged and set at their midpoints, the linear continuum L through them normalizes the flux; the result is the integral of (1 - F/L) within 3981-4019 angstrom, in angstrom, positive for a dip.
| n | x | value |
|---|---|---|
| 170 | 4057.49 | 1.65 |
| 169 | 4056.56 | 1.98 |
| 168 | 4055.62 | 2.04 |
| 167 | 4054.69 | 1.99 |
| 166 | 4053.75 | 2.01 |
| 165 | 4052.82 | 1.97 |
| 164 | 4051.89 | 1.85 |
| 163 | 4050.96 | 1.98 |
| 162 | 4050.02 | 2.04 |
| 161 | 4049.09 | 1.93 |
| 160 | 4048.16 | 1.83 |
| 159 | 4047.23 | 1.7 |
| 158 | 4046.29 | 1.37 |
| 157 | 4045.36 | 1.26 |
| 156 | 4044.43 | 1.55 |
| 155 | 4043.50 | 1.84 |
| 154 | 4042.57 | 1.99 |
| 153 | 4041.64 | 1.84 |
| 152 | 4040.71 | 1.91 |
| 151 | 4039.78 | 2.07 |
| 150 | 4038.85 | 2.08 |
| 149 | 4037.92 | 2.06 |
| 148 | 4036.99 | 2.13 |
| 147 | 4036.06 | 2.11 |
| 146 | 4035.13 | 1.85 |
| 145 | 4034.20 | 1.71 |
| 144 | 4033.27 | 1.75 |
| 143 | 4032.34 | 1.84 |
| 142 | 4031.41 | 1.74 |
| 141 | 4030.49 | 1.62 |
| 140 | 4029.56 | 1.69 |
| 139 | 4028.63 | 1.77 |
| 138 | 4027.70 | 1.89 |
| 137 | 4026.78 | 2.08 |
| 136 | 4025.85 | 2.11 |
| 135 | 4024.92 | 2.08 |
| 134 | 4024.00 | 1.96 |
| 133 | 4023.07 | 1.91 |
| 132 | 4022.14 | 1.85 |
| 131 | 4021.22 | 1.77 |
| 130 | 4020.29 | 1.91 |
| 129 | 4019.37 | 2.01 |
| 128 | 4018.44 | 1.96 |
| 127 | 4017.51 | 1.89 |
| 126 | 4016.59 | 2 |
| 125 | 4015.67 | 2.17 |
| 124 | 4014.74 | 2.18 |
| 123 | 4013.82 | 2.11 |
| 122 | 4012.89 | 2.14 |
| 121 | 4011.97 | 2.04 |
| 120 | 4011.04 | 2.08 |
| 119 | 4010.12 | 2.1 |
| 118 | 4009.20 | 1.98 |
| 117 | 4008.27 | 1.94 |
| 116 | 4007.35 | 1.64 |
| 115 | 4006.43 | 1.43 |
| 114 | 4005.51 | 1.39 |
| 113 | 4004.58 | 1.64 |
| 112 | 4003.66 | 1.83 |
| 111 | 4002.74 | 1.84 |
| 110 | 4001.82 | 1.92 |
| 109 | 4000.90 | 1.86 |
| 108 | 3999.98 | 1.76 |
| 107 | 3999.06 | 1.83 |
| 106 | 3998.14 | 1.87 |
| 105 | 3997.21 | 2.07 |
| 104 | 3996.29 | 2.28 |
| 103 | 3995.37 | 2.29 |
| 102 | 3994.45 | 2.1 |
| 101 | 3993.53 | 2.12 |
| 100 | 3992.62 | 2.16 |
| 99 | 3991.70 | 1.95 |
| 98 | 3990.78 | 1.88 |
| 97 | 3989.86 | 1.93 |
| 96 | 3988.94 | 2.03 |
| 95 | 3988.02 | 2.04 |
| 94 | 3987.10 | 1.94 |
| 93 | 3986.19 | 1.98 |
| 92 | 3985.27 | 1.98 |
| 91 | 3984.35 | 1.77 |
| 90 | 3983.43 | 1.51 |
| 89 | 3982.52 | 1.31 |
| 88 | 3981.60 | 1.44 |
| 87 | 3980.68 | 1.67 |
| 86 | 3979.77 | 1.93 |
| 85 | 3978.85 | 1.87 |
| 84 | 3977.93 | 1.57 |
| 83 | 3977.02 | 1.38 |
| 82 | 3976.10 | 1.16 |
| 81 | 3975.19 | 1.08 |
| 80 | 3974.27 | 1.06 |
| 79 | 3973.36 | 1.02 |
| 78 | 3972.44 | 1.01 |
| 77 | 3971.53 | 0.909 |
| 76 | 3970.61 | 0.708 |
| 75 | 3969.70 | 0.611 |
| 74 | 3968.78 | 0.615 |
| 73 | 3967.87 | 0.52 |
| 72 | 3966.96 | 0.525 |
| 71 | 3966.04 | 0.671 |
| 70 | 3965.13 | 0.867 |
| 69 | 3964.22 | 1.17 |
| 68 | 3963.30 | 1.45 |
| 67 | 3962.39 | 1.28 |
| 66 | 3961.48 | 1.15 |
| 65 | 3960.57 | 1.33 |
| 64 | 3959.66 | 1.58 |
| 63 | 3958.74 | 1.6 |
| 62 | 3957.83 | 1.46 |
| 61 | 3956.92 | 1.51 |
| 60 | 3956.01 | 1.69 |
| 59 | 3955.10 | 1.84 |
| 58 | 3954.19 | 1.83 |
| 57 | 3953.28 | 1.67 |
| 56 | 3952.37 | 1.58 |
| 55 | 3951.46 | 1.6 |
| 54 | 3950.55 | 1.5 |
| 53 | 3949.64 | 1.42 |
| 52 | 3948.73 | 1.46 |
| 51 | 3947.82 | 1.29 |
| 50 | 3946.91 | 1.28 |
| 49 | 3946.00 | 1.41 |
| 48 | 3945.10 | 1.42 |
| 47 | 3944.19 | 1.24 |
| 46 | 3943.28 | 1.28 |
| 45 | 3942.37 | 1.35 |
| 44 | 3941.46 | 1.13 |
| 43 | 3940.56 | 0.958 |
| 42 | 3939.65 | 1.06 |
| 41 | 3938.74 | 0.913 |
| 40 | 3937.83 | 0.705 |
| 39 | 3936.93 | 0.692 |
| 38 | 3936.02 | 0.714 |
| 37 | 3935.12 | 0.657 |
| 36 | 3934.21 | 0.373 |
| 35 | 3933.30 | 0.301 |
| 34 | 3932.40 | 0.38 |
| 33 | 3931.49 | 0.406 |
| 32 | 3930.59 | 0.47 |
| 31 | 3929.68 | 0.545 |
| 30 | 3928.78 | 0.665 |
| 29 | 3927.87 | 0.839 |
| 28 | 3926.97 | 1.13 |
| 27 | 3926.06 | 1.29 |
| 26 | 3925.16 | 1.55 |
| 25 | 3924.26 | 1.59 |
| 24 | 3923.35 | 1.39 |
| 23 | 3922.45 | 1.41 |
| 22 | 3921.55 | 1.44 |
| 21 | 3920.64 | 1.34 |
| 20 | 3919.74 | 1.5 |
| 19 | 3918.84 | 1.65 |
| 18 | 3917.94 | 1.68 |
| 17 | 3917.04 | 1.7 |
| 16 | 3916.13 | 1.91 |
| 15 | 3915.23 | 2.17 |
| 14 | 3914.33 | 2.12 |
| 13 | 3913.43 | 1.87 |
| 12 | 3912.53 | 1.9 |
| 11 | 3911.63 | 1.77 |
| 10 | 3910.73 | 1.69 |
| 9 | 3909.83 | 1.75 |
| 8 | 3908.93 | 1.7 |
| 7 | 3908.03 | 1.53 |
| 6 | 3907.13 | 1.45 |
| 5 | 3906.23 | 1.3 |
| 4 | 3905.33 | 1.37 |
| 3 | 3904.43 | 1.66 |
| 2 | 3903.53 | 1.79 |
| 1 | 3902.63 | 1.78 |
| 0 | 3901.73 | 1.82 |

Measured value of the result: -4.8 angstrom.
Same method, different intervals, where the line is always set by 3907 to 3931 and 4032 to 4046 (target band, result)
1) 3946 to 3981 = 7.2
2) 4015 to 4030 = -1.1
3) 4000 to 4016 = -1.2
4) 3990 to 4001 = -1.9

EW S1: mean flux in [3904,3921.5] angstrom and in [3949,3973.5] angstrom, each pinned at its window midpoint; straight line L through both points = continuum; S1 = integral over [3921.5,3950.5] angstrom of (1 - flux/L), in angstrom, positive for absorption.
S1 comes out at 8.6 angstrom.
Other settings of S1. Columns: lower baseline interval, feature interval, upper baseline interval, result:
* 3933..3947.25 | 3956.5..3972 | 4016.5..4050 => 1.7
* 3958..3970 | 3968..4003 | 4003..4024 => -4.6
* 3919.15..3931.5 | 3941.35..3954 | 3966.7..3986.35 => -2.4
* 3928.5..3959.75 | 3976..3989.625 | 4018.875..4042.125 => -2.2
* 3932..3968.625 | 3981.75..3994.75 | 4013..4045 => -3.0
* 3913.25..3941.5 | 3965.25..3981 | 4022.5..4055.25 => 4.1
